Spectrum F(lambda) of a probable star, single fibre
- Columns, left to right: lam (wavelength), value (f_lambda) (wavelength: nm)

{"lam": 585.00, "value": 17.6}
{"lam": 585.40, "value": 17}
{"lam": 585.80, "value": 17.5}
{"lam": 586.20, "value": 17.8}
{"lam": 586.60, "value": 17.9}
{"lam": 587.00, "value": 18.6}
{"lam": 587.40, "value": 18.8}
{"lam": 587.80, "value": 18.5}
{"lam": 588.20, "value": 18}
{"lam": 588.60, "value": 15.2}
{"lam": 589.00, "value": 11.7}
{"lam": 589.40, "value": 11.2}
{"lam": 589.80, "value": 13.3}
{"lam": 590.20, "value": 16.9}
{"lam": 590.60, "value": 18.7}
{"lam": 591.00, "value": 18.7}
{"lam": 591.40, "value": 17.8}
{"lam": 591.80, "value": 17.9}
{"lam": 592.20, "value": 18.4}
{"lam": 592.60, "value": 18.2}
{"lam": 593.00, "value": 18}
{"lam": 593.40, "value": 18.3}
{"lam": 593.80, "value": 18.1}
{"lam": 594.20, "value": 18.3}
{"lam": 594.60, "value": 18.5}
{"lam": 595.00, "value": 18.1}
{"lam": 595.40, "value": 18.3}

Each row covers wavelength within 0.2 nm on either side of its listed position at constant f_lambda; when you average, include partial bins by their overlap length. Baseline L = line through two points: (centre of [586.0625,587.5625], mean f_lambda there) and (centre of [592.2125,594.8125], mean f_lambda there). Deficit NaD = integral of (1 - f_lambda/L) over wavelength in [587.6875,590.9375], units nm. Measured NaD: 0.494 nm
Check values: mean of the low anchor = 18.3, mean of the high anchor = 18.2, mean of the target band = 15.5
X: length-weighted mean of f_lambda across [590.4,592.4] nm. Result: 18.3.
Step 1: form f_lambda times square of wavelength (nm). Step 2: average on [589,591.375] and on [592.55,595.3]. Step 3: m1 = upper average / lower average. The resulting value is 1.18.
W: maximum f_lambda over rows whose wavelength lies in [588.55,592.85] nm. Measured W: 18.7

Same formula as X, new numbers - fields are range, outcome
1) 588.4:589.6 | 12.7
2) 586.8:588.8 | 17.8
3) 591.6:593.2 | 18.1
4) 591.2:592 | 17.8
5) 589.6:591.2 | 16.9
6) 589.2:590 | 12.2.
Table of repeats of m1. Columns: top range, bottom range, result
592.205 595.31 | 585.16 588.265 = 1.04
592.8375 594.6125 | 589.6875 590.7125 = 1.13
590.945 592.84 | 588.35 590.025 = 1.40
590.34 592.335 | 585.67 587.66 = 1.02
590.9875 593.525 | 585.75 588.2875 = 1.01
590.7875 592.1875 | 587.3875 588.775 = 1.05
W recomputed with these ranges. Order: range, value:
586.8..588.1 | 18.8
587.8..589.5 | 18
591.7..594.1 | 18.4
